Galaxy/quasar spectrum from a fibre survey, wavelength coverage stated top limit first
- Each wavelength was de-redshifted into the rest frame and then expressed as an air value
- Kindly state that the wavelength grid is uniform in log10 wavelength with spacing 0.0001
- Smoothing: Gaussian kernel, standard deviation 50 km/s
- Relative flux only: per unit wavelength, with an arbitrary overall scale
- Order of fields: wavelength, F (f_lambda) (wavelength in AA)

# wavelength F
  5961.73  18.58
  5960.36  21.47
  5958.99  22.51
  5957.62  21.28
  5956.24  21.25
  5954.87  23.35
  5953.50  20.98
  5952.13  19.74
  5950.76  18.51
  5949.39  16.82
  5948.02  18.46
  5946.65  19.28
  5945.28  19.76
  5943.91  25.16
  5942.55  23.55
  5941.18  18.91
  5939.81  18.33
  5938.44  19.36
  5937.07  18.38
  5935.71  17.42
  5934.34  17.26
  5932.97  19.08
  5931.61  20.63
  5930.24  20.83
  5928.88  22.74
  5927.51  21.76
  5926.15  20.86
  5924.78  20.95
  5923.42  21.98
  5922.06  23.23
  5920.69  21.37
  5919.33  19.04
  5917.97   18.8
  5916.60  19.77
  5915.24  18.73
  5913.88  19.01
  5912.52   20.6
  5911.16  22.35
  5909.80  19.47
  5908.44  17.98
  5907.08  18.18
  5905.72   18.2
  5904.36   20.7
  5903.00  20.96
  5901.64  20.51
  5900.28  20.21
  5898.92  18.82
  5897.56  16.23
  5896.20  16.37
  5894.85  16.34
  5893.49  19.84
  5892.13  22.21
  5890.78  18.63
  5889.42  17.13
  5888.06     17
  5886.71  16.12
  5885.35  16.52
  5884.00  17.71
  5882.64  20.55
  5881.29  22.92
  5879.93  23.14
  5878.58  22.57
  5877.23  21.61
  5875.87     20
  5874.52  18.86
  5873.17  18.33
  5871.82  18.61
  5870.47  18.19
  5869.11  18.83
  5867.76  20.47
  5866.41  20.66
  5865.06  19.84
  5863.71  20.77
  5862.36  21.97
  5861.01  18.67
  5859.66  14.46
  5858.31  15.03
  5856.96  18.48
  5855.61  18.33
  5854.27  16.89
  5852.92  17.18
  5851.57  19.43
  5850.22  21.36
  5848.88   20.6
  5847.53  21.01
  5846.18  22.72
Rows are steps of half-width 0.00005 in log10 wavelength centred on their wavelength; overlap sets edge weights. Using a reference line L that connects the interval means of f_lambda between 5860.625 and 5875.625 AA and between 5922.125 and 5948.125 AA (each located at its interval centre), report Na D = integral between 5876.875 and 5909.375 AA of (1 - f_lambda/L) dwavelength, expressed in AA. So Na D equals 1.2 AA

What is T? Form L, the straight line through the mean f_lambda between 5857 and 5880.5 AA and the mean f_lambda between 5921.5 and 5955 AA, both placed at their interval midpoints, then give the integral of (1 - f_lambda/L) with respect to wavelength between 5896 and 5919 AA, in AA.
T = 0.72 AA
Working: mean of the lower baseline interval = 19.5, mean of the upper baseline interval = 20.2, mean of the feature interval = 19.3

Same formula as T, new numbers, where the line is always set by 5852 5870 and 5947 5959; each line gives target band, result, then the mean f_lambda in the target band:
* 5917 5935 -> -0.9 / 20.6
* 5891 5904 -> 0.1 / 19.1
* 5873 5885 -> -1.1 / 20.6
